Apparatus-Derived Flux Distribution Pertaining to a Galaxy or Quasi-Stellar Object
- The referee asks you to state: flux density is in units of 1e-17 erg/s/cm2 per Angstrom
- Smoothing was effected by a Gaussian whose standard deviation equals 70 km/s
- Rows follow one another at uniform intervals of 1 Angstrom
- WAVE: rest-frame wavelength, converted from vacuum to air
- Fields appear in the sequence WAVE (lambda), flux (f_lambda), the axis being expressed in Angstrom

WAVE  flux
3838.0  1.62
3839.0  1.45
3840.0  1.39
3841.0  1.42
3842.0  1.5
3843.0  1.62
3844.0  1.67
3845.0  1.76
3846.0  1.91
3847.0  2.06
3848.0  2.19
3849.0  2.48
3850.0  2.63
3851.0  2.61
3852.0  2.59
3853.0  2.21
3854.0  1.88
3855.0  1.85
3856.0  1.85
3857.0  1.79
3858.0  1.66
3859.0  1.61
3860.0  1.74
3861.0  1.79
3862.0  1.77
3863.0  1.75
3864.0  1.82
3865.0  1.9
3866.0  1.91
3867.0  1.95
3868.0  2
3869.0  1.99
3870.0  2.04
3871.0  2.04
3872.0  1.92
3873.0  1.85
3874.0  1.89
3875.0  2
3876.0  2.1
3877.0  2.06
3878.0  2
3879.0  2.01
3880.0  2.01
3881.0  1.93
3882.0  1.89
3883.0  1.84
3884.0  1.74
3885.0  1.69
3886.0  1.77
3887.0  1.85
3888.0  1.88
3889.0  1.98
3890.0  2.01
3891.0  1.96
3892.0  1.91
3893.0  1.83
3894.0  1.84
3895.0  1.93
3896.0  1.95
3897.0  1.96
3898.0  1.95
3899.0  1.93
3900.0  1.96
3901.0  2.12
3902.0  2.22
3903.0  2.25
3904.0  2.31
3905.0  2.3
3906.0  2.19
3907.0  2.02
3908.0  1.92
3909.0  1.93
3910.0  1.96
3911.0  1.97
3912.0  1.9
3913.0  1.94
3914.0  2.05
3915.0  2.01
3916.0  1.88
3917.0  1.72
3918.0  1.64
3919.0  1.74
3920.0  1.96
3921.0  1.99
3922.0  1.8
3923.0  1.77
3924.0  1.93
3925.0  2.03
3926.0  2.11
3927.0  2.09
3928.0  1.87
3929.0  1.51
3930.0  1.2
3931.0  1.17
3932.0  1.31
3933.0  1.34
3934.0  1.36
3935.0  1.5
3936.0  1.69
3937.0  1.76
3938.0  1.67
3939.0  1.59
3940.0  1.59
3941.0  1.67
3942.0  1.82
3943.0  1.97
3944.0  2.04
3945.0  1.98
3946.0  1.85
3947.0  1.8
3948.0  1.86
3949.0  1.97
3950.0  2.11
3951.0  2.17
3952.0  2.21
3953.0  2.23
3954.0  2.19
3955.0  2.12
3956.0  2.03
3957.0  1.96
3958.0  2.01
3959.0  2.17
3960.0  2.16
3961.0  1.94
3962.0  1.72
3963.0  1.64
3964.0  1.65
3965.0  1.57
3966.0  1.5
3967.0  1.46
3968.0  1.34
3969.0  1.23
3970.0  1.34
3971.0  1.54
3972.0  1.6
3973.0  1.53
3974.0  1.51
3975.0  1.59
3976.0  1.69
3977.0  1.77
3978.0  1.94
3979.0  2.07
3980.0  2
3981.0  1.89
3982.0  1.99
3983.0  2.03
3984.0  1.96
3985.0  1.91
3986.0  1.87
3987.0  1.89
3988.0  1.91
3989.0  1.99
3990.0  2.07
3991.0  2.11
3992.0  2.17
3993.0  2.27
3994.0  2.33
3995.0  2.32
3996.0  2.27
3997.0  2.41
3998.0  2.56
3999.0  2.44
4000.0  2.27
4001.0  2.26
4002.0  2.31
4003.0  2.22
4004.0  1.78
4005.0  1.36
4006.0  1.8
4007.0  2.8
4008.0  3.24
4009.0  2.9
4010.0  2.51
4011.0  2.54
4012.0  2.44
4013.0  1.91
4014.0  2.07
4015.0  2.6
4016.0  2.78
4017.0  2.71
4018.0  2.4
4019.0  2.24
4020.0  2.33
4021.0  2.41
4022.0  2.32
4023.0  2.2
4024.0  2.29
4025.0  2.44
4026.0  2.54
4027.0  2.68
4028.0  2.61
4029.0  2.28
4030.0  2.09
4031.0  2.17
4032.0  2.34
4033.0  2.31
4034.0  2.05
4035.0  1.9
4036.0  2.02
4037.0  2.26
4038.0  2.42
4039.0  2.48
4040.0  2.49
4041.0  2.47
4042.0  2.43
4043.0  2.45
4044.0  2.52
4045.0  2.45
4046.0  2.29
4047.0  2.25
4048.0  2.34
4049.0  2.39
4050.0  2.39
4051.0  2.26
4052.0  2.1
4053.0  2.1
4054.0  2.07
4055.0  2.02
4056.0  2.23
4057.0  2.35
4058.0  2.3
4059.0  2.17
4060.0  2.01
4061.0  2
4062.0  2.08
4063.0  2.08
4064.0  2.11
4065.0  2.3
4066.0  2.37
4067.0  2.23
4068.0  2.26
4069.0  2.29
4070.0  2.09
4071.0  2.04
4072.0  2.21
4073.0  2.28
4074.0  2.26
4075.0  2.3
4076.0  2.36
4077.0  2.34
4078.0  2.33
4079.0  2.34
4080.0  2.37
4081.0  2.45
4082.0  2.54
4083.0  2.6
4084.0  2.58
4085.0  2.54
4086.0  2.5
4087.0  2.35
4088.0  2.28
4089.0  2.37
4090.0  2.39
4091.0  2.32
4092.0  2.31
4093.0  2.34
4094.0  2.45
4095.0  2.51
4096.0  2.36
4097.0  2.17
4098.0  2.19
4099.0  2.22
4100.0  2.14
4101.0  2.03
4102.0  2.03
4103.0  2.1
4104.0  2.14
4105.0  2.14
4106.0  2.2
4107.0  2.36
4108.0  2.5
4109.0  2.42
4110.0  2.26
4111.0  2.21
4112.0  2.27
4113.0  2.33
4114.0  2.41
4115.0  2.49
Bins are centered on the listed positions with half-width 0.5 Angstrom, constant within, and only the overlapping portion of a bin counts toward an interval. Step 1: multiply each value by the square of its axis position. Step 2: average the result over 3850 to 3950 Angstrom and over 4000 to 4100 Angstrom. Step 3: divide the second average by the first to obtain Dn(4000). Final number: 1.3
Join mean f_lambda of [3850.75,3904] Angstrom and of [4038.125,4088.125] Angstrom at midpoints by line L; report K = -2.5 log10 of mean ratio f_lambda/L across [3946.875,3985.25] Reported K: 0.16 mag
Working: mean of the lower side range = 1.94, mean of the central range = 1.83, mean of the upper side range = 2.3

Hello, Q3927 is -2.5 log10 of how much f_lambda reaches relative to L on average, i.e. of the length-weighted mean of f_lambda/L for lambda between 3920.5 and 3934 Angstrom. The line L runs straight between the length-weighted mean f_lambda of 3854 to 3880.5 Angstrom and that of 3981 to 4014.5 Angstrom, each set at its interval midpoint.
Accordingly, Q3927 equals 0.203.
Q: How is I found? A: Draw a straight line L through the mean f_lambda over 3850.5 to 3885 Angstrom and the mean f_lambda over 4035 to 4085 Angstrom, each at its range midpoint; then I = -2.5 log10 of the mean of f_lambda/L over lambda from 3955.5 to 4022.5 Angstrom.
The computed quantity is 0.056 mag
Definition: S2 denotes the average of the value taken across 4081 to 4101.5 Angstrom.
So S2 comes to 2.36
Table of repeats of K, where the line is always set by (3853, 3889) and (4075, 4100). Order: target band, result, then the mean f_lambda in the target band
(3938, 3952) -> 0.09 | 1.88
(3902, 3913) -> -0.06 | 2.08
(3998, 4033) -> -0.07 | 2.36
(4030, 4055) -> 0.00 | 2.28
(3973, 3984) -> 0.16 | 1.84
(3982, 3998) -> 0.02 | 2.11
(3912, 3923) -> 0.07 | 1.87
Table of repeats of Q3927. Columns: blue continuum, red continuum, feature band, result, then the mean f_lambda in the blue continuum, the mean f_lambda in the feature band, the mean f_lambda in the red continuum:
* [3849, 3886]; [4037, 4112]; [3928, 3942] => 0.34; 1.96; 1.51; 2.29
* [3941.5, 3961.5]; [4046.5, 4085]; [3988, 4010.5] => -0.08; 2.03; 2.28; 2.26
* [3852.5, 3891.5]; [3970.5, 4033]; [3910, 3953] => 0.13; 1.9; 1.81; 2.19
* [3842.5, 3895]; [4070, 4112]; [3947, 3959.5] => 0.00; 1.94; 2.07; 2.31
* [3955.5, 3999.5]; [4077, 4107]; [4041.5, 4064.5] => -0.03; 1.89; 2.23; 2.32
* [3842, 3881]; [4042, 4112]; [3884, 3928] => 0.04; 1.96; 1.95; 2.28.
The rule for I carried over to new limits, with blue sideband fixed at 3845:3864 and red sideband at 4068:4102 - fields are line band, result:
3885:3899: 0.086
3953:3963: 0.066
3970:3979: 0.297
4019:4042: -0.035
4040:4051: -0.059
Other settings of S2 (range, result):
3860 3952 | 1.88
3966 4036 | 2.13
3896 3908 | 2.1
